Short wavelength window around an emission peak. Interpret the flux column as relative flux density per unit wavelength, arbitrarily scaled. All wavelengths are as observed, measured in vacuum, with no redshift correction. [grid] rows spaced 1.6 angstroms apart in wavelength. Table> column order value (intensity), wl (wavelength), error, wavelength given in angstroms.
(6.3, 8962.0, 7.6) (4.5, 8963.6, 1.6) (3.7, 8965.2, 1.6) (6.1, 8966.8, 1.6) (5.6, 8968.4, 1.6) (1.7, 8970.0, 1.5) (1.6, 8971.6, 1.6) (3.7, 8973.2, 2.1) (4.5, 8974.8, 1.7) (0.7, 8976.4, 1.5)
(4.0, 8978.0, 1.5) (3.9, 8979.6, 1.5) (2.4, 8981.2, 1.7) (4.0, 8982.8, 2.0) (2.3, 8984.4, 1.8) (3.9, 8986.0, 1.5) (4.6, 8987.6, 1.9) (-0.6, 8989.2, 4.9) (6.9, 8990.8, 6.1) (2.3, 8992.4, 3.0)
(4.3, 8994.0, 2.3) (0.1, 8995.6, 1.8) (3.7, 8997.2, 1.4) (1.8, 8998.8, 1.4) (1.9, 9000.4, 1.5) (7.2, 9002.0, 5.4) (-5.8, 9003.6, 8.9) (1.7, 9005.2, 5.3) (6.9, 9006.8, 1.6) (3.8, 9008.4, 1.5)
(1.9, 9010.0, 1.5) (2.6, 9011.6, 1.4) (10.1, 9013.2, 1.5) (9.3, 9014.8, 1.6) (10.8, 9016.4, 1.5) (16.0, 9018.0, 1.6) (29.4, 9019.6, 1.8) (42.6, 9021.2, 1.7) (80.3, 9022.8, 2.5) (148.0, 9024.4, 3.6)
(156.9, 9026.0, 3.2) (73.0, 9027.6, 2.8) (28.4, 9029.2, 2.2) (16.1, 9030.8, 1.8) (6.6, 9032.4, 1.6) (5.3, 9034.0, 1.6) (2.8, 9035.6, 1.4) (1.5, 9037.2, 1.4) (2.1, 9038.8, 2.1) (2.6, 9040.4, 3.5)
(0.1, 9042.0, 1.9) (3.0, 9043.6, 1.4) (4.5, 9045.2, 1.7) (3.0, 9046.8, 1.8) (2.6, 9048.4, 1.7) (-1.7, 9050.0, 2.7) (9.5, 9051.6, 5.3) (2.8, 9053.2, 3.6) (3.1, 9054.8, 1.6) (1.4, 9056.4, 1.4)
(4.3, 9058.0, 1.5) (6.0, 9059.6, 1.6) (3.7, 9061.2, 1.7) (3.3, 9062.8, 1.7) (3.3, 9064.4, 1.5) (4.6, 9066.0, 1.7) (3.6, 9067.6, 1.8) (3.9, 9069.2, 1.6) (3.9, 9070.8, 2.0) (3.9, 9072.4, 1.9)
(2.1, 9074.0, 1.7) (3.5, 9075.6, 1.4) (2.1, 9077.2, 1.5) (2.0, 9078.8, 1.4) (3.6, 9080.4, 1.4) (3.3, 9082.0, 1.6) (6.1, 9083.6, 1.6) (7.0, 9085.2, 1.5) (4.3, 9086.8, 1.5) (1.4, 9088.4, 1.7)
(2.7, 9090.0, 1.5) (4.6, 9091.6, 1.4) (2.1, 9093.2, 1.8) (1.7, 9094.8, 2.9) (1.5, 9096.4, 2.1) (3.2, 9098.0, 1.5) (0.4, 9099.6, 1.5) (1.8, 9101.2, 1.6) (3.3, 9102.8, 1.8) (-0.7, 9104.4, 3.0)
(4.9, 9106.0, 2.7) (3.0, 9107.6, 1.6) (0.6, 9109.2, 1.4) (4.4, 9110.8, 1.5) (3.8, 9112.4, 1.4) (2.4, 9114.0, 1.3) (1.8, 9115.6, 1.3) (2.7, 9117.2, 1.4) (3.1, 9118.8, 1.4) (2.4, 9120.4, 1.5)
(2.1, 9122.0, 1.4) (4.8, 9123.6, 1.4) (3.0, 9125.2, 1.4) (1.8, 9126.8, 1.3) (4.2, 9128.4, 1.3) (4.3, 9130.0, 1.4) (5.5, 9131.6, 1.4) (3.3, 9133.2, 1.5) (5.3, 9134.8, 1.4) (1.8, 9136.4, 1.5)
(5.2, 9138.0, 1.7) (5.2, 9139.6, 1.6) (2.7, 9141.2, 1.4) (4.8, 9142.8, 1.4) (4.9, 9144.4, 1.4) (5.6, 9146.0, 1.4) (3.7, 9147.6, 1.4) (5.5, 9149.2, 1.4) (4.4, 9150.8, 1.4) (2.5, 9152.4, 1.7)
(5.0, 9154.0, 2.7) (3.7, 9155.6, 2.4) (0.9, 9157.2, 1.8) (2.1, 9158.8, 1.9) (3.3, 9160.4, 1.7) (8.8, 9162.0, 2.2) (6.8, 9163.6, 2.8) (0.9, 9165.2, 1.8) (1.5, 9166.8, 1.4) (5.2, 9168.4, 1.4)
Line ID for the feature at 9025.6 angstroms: [O III] 5007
